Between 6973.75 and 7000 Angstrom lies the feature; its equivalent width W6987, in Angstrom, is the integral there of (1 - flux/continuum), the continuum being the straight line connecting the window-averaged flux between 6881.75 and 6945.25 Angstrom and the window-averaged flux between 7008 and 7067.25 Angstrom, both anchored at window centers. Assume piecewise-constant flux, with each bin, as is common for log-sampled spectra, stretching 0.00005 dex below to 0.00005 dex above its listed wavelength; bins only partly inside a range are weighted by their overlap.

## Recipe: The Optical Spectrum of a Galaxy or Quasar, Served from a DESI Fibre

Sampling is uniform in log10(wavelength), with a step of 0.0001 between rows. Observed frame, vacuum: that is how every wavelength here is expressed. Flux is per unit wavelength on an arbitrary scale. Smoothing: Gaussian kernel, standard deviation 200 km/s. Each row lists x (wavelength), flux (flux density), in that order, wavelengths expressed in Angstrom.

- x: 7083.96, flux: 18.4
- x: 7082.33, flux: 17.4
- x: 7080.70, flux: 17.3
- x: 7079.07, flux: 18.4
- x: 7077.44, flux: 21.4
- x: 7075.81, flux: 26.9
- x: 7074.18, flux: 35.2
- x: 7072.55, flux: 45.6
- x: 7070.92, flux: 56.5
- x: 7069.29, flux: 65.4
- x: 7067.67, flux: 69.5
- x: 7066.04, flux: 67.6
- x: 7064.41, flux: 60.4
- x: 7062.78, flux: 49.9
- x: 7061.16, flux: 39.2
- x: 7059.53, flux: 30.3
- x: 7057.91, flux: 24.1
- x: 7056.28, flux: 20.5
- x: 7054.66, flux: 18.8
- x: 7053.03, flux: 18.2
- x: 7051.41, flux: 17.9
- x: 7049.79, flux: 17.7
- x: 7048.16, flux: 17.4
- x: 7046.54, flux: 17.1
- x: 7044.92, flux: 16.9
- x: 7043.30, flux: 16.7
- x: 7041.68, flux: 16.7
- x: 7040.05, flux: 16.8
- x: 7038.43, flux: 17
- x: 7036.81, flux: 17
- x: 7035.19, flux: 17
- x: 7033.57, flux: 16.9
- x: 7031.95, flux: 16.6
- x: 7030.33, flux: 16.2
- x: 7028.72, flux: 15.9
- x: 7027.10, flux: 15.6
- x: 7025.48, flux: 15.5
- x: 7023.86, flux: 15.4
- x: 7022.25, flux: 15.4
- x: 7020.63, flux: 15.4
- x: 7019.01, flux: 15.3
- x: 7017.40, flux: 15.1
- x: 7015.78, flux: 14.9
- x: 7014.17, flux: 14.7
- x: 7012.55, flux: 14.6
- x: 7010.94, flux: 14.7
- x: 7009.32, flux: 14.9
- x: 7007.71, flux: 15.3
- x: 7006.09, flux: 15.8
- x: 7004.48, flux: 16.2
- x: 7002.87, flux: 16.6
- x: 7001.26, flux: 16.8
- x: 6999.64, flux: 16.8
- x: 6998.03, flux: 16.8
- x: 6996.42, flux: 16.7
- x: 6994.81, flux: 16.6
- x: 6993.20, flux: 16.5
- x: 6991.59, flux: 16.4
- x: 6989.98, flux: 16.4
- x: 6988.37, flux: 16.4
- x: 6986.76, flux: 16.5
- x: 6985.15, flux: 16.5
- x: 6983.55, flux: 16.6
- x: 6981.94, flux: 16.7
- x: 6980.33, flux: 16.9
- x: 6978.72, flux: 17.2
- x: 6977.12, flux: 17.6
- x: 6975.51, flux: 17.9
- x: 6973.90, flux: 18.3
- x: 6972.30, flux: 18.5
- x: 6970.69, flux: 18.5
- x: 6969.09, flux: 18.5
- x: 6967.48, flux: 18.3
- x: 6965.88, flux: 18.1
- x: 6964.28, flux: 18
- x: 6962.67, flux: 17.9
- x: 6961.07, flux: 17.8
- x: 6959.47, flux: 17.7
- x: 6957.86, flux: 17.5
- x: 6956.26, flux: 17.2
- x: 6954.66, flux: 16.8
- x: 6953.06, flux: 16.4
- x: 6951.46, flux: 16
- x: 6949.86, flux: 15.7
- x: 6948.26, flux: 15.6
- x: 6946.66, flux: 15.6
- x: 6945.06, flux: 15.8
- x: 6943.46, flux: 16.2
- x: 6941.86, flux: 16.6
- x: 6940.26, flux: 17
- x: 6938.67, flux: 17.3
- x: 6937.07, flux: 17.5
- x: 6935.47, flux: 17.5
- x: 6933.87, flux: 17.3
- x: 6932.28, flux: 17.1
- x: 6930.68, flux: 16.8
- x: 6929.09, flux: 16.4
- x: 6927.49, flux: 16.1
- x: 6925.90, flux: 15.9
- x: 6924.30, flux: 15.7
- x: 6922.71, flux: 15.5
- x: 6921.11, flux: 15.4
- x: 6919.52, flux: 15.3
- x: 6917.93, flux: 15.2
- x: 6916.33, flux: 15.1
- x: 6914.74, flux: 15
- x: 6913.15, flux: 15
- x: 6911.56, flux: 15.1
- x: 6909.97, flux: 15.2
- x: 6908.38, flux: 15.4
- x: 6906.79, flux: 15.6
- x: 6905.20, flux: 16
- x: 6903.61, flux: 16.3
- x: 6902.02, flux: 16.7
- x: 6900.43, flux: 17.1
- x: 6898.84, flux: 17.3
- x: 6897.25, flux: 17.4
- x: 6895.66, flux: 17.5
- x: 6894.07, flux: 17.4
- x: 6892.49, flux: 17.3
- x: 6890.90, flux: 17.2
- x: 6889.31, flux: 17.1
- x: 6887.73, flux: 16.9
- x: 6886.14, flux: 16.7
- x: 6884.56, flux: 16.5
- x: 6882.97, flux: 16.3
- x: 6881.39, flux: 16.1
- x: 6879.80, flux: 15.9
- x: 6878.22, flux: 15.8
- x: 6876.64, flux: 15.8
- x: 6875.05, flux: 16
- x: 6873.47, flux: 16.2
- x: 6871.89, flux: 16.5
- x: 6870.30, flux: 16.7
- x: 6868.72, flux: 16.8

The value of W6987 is 3.5 Angstrom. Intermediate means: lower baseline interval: 16.4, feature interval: 16.8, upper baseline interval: 21.5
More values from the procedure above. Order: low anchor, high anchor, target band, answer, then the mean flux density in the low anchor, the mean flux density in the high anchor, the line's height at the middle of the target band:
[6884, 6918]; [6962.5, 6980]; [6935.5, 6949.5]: 0.7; 16.3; 18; 17.3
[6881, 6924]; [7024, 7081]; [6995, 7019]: 8.4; 16.2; 27.7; 24.2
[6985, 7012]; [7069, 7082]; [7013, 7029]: 4.5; 16.2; 33.9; 21.4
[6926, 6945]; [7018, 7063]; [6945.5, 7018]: 4.6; 16.8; 19.1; 17.8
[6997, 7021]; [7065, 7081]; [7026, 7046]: 7.8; 15.6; 43.4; 27.3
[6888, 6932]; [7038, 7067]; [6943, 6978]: 4.9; 16.2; 27.2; 20.1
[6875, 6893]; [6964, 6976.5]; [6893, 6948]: 3.1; 16.5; 18.3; 17.2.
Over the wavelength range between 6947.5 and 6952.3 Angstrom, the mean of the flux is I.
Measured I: 15.8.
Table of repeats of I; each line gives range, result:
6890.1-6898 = 17.4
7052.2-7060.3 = 22.3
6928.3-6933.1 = 16.8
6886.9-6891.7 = 17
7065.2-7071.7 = 64.8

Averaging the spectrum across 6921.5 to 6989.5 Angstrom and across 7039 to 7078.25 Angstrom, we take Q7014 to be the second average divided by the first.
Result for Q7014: 1.9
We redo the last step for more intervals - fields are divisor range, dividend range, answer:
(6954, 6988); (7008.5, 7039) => 0.89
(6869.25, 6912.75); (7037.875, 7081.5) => 1.90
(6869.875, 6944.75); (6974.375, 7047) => 1.00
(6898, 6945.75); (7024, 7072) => 1.72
